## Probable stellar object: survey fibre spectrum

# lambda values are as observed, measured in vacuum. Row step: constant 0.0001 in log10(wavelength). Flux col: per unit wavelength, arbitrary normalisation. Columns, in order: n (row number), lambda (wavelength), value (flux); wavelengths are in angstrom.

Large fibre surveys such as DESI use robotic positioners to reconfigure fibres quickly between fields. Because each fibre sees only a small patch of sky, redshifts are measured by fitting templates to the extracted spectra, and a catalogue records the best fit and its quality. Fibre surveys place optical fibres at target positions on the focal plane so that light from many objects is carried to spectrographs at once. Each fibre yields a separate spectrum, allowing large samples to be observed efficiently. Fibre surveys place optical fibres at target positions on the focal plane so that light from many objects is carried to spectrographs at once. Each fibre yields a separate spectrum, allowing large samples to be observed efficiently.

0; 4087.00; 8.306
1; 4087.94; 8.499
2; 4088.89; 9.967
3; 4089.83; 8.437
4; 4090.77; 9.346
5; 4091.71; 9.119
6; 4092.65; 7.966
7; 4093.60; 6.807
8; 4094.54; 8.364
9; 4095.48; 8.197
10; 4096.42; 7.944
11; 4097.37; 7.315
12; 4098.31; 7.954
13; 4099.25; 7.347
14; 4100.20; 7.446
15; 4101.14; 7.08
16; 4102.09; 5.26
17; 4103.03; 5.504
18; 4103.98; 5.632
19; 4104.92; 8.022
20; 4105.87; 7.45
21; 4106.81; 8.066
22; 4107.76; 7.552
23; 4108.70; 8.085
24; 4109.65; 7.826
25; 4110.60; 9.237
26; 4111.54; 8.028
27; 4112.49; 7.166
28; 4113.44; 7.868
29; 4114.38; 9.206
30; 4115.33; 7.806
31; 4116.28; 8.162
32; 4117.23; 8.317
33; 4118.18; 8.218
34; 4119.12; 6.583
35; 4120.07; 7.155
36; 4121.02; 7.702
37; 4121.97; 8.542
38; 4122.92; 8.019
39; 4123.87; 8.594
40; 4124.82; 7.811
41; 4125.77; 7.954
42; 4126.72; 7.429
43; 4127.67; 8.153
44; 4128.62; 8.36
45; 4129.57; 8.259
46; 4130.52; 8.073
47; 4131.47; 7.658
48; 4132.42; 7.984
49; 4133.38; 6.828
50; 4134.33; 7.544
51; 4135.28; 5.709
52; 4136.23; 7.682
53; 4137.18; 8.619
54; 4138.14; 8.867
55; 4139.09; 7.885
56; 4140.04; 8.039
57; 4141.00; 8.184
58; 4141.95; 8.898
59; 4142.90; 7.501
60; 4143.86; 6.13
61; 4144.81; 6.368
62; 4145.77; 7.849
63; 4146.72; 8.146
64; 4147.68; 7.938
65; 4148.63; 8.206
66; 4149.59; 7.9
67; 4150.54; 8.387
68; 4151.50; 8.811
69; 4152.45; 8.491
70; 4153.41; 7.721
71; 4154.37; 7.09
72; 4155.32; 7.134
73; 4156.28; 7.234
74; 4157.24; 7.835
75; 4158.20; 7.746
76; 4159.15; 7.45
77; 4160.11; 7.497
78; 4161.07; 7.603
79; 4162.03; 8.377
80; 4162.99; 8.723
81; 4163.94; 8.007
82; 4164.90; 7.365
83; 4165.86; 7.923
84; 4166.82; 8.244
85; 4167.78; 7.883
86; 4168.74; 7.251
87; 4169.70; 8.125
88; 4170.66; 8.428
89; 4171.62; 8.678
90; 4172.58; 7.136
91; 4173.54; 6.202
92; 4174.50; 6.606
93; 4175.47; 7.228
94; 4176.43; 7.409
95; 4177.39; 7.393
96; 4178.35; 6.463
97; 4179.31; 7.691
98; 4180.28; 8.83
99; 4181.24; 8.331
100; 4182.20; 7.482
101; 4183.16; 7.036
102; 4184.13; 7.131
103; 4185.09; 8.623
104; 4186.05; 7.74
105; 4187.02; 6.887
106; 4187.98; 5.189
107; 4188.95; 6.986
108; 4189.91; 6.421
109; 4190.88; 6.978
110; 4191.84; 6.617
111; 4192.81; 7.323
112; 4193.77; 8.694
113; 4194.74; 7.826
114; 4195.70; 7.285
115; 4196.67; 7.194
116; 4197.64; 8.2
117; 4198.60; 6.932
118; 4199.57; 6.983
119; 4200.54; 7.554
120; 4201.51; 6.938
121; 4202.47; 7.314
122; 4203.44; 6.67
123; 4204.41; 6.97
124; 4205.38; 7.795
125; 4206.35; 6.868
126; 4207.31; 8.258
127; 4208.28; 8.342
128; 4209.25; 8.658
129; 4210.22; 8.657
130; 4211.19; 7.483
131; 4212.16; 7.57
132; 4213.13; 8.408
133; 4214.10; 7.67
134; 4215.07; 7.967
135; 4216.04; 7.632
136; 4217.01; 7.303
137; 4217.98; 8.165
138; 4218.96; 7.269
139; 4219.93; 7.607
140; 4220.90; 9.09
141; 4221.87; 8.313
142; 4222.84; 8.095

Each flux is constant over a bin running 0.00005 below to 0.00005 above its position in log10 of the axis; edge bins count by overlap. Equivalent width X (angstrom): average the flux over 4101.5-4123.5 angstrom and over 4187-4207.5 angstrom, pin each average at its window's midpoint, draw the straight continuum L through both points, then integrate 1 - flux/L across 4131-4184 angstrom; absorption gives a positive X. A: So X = -2.3 angstrom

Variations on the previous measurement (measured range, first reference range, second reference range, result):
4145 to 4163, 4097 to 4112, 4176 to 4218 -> -1.02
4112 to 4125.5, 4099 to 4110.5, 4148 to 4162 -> -1.09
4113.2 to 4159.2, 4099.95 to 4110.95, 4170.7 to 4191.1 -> -3.70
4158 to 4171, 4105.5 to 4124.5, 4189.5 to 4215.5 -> -0.28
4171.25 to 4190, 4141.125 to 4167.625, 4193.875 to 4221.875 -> 1.13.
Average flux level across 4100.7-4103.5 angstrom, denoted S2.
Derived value 5.93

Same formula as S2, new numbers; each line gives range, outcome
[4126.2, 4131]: 8.06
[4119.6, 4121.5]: 7.42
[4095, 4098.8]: 7.86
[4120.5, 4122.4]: 8.08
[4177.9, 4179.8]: 7.07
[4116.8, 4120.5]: 7.57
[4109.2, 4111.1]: 8.54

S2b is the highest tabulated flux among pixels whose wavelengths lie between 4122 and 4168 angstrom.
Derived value 8.898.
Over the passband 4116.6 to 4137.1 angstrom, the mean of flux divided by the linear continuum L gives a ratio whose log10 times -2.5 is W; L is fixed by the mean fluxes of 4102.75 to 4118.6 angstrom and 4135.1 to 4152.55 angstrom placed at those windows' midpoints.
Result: 0.01 mag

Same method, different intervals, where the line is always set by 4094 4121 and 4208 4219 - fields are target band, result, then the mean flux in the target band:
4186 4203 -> 0.105 mag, 7.15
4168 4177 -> 0.049 mag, 7.46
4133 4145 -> 0.015 mag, 7.6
